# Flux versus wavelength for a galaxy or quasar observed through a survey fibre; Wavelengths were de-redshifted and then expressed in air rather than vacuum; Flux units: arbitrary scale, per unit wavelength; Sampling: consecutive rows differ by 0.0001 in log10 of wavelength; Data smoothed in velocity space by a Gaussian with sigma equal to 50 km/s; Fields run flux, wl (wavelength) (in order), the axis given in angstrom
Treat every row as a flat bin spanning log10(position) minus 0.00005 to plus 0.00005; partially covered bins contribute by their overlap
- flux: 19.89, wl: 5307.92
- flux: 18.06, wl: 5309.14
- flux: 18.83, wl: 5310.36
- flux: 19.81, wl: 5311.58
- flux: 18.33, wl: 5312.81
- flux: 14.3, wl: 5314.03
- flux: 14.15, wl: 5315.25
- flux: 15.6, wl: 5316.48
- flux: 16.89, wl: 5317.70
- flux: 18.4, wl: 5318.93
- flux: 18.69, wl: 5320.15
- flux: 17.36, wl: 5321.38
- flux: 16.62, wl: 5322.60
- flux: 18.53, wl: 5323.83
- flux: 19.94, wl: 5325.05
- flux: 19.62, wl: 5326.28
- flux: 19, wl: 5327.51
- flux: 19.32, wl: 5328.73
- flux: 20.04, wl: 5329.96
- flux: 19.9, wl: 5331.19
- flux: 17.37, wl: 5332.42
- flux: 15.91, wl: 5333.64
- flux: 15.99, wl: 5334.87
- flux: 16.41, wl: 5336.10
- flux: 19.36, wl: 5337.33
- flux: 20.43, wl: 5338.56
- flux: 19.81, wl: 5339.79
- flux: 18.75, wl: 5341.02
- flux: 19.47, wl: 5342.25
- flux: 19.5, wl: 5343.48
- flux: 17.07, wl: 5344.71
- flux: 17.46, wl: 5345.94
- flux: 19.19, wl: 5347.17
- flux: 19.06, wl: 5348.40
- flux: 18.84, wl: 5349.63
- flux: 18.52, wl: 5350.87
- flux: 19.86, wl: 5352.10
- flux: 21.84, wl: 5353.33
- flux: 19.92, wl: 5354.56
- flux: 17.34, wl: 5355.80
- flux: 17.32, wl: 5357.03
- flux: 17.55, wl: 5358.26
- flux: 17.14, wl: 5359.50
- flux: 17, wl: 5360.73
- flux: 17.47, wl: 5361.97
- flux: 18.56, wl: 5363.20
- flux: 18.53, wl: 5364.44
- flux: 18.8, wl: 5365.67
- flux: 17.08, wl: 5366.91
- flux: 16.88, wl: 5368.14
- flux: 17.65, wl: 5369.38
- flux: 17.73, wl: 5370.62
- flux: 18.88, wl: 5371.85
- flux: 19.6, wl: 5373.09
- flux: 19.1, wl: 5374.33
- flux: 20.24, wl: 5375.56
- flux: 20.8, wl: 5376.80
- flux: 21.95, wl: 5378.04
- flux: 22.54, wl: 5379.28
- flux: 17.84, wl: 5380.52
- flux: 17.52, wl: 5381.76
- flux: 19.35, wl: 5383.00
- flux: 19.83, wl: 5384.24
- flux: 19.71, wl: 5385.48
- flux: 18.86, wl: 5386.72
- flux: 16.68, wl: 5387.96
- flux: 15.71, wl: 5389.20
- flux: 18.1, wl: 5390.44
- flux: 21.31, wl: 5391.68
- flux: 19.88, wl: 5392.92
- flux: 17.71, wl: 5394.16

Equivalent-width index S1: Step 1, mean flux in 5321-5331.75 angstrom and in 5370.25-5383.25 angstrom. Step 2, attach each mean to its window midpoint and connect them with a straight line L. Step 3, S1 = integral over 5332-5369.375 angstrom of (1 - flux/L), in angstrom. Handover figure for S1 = 1.96 angstrom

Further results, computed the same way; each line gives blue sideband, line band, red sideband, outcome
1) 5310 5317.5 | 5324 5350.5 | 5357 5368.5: -2.3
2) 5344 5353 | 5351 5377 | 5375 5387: 1.0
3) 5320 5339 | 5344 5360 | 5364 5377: -0.1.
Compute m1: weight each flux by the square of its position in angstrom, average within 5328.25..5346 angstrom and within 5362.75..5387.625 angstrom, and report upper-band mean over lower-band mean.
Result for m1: 1.05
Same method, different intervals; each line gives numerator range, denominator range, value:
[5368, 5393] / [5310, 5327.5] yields 1.10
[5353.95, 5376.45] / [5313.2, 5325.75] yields 1.08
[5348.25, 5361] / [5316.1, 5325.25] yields 1.06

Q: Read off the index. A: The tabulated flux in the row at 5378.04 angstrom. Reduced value 21.95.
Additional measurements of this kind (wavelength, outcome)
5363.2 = 18.56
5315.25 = 14.15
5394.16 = 17.71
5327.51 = 19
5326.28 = 19.62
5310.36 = 18.83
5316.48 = 15.6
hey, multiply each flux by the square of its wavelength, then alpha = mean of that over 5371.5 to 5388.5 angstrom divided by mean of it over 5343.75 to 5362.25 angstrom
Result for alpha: 1.1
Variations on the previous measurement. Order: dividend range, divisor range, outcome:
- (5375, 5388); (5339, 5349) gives 1.06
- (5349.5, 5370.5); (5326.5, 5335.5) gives 1.01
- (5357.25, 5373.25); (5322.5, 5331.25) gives 0.94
